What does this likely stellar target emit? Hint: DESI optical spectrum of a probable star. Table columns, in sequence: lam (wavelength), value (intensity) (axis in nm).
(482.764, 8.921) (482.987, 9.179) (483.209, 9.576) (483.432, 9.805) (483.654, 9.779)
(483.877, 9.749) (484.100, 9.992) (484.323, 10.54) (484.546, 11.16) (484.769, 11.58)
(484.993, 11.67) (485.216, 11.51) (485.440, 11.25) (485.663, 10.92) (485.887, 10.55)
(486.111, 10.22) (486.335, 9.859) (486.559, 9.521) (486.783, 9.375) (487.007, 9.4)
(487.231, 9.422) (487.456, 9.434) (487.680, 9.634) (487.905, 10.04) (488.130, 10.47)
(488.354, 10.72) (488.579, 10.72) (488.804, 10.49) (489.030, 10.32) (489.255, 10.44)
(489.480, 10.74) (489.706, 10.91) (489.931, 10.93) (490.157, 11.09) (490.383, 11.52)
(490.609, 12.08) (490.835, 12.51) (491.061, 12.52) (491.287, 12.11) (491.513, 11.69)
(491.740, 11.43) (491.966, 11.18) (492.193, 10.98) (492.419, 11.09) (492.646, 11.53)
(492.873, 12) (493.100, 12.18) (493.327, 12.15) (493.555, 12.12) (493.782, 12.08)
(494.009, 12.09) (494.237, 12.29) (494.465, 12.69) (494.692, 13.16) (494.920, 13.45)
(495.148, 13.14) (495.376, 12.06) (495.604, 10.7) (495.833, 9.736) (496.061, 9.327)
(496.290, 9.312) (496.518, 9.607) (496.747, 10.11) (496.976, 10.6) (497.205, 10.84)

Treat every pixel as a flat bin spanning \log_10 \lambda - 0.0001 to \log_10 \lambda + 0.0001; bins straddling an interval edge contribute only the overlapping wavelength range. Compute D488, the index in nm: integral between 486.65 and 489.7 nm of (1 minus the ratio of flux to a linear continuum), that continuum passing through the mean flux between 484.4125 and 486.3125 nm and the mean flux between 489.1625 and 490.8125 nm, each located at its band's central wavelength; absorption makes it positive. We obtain 0.28 nm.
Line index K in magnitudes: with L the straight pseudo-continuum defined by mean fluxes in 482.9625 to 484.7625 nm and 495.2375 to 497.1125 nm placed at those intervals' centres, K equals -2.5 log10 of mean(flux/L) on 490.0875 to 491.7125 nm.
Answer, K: -0.172 mag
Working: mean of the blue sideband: 10.1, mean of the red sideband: 10.2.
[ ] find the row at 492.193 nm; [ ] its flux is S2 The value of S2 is 10.98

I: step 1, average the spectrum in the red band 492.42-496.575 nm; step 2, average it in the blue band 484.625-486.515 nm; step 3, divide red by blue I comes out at 1.07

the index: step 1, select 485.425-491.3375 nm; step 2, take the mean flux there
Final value 10.6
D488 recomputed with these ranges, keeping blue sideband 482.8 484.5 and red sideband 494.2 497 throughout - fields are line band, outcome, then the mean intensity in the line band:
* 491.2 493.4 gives -0.16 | 11.6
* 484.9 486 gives -0.13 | 11.2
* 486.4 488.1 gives 0.11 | 9.6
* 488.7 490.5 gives -0.05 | 10.8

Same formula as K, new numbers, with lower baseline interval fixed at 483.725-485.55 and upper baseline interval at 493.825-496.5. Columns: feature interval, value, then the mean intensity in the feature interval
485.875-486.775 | 0.115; 9.9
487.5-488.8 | 0.085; 10.3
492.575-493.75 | -0.053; 12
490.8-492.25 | -0.040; 11.8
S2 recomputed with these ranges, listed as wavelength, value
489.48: 10.74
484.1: 9.992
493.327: 12.15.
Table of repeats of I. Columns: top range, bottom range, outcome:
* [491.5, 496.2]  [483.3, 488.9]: 1.14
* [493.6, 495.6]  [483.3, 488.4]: 1.22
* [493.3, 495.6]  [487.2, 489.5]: 1.22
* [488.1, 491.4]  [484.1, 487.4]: 1.07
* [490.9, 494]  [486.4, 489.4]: 1.18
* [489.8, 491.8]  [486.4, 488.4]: 1.21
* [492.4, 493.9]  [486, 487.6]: 1.24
